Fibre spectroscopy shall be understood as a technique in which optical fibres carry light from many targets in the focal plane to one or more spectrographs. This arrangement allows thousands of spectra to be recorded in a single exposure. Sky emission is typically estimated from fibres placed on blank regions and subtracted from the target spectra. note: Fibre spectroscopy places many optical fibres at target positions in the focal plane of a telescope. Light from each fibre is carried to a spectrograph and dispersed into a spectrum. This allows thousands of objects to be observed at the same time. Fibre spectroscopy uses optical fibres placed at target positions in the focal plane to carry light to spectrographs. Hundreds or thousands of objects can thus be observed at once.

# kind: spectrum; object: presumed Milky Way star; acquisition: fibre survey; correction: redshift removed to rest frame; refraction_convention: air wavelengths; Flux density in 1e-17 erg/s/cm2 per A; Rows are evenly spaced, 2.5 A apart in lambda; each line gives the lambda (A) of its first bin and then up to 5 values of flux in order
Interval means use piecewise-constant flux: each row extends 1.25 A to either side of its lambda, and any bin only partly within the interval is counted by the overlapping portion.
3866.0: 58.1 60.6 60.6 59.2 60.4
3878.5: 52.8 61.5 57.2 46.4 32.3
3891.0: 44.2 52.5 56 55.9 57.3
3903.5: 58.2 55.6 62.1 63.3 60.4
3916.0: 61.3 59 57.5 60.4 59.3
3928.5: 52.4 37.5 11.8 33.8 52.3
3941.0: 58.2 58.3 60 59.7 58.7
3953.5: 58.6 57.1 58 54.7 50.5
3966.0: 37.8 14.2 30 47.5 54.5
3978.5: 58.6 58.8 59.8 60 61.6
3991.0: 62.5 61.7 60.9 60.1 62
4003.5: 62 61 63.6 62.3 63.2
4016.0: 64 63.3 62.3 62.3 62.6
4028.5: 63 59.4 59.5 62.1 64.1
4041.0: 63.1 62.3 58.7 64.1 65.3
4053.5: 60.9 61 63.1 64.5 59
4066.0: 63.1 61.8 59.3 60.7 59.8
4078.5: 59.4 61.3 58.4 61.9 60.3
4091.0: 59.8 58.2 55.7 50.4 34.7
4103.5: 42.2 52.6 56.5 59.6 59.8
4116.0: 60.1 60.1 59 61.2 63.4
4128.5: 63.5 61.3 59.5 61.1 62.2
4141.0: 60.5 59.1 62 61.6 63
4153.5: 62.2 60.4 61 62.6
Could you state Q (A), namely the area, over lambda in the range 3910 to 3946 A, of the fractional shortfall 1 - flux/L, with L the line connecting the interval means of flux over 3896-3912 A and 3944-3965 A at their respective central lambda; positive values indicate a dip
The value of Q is 3.6 A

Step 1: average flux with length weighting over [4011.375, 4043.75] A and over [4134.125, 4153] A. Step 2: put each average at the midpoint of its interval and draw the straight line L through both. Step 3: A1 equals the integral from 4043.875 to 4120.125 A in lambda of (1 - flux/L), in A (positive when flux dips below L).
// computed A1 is 4.2 A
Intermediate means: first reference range 62.4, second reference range 61.3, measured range 58.5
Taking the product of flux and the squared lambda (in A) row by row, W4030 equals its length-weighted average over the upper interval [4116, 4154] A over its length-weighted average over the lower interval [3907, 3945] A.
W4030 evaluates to 1.3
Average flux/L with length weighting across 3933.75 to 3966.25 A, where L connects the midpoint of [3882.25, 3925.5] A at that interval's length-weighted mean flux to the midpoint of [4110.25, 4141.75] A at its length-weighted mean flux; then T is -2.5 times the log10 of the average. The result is 0.072 mag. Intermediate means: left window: 55.3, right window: 60.9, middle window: 52.9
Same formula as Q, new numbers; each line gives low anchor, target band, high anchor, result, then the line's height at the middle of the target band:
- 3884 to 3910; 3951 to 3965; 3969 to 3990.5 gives -0.8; 52.6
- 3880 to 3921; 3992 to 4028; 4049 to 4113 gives -3.3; 57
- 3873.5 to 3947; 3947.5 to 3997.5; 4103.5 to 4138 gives 1.5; 54.9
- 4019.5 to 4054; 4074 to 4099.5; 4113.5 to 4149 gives 1.2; 61.5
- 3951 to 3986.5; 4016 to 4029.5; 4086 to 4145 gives -2.5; 52.8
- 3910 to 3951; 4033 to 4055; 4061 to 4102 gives -2.1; 56.8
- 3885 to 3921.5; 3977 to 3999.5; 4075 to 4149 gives -1.7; 56.2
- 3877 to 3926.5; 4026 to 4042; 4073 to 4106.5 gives -1.9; 55.4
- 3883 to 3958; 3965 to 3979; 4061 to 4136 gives 3.9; 54.7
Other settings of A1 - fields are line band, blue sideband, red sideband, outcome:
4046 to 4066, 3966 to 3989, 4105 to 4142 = -2.8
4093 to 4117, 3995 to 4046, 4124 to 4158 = 3.5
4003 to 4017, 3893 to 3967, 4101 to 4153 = -1.7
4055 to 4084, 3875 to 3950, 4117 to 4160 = -1.1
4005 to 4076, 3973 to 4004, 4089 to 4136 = -4.6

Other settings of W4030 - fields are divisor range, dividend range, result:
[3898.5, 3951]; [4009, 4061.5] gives 1.22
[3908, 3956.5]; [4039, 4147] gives 1.19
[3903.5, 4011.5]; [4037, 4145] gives 1.17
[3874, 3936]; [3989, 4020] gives 1.24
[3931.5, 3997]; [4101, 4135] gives 1.21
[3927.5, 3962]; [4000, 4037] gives 1.27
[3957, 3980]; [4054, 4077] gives 1.42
